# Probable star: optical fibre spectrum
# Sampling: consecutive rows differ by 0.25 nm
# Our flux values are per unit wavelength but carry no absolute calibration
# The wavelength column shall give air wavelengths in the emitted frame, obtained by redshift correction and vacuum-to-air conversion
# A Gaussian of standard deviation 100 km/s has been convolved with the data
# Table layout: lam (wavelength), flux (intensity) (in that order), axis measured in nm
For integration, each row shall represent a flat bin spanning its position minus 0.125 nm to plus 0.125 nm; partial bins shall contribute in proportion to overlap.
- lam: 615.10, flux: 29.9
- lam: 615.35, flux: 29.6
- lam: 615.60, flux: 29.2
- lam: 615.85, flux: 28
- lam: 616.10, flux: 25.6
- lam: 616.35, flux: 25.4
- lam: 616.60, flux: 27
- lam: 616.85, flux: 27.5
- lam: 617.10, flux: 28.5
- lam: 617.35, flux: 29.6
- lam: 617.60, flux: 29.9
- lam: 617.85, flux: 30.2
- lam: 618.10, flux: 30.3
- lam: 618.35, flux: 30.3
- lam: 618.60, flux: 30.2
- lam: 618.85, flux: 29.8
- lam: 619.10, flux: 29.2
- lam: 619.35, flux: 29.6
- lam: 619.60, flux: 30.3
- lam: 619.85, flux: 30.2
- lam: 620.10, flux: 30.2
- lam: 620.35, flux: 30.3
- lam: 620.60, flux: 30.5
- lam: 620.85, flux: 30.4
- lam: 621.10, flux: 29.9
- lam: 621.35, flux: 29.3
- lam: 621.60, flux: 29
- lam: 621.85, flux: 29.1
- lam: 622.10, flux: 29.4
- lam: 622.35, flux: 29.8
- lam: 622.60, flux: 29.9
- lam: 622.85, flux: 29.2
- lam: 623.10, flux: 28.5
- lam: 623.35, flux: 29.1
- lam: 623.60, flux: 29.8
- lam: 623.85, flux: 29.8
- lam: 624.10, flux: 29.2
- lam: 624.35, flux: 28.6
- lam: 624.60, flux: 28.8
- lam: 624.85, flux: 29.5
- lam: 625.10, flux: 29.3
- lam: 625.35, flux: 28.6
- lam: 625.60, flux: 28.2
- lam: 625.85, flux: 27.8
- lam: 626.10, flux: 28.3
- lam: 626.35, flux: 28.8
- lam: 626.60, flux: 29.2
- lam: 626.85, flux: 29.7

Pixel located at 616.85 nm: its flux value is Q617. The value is 27.5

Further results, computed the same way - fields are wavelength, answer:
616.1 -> 25.6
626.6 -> 29.2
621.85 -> 29.1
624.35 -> 28.6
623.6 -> 29.8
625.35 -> 28.6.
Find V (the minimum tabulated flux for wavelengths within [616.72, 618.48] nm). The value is 27.5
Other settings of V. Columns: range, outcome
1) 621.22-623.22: 28.5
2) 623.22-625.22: 28.6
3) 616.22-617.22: 25.4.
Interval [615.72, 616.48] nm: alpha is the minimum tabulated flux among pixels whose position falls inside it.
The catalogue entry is 25.4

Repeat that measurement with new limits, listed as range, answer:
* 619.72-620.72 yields 30.2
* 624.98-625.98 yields 27.8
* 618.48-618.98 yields 29.8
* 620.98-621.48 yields 29.3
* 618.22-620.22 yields 29.2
